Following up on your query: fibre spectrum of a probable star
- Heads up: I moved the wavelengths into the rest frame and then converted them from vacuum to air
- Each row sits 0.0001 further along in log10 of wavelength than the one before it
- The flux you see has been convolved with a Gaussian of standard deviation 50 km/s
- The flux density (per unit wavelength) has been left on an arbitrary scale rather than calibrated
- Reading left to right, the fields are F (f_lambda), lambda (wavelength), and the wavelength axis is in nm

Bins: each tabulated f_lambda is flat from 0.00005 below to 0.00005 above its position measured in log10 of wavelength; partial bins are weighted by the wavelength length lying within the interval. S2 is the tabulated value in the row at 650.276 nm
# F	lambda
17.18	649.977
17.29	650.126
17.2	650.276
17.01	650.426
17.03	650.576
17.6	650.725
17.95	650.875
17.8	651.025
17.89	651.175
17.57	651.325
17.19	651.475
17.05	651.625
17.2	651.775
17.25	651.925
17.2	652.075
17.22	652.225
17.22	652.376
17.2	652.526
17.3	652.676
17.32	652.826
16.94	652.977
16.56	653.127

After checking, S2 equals 17.2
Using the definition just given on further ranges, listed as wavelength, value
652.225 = 17.22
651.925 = 17.25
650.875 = 17.95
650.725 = 17.6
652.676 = 17.3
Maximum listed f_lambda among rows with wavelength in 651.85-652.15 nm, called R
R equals 17.25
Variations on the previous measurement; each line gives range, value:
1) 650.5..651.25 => 17.95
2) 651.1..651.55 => 17.89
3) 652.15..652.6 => 17.22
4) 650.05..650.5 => 17.29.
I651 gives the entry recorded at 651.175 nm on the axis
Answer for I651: 17.89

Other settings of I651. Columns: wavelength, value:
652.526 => 17.2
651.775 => 17.2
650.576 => 17.03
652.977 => 16.94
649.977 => 17.18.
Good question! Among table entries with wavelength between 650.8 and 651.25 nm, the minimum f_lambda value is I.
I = 17.8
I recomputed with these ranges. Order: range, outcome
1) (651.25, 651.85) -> 17.05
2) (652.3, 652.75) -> 17.2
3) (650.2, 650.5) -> 17.01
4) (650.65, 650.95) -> 17.6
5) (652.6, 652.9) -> 17.3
